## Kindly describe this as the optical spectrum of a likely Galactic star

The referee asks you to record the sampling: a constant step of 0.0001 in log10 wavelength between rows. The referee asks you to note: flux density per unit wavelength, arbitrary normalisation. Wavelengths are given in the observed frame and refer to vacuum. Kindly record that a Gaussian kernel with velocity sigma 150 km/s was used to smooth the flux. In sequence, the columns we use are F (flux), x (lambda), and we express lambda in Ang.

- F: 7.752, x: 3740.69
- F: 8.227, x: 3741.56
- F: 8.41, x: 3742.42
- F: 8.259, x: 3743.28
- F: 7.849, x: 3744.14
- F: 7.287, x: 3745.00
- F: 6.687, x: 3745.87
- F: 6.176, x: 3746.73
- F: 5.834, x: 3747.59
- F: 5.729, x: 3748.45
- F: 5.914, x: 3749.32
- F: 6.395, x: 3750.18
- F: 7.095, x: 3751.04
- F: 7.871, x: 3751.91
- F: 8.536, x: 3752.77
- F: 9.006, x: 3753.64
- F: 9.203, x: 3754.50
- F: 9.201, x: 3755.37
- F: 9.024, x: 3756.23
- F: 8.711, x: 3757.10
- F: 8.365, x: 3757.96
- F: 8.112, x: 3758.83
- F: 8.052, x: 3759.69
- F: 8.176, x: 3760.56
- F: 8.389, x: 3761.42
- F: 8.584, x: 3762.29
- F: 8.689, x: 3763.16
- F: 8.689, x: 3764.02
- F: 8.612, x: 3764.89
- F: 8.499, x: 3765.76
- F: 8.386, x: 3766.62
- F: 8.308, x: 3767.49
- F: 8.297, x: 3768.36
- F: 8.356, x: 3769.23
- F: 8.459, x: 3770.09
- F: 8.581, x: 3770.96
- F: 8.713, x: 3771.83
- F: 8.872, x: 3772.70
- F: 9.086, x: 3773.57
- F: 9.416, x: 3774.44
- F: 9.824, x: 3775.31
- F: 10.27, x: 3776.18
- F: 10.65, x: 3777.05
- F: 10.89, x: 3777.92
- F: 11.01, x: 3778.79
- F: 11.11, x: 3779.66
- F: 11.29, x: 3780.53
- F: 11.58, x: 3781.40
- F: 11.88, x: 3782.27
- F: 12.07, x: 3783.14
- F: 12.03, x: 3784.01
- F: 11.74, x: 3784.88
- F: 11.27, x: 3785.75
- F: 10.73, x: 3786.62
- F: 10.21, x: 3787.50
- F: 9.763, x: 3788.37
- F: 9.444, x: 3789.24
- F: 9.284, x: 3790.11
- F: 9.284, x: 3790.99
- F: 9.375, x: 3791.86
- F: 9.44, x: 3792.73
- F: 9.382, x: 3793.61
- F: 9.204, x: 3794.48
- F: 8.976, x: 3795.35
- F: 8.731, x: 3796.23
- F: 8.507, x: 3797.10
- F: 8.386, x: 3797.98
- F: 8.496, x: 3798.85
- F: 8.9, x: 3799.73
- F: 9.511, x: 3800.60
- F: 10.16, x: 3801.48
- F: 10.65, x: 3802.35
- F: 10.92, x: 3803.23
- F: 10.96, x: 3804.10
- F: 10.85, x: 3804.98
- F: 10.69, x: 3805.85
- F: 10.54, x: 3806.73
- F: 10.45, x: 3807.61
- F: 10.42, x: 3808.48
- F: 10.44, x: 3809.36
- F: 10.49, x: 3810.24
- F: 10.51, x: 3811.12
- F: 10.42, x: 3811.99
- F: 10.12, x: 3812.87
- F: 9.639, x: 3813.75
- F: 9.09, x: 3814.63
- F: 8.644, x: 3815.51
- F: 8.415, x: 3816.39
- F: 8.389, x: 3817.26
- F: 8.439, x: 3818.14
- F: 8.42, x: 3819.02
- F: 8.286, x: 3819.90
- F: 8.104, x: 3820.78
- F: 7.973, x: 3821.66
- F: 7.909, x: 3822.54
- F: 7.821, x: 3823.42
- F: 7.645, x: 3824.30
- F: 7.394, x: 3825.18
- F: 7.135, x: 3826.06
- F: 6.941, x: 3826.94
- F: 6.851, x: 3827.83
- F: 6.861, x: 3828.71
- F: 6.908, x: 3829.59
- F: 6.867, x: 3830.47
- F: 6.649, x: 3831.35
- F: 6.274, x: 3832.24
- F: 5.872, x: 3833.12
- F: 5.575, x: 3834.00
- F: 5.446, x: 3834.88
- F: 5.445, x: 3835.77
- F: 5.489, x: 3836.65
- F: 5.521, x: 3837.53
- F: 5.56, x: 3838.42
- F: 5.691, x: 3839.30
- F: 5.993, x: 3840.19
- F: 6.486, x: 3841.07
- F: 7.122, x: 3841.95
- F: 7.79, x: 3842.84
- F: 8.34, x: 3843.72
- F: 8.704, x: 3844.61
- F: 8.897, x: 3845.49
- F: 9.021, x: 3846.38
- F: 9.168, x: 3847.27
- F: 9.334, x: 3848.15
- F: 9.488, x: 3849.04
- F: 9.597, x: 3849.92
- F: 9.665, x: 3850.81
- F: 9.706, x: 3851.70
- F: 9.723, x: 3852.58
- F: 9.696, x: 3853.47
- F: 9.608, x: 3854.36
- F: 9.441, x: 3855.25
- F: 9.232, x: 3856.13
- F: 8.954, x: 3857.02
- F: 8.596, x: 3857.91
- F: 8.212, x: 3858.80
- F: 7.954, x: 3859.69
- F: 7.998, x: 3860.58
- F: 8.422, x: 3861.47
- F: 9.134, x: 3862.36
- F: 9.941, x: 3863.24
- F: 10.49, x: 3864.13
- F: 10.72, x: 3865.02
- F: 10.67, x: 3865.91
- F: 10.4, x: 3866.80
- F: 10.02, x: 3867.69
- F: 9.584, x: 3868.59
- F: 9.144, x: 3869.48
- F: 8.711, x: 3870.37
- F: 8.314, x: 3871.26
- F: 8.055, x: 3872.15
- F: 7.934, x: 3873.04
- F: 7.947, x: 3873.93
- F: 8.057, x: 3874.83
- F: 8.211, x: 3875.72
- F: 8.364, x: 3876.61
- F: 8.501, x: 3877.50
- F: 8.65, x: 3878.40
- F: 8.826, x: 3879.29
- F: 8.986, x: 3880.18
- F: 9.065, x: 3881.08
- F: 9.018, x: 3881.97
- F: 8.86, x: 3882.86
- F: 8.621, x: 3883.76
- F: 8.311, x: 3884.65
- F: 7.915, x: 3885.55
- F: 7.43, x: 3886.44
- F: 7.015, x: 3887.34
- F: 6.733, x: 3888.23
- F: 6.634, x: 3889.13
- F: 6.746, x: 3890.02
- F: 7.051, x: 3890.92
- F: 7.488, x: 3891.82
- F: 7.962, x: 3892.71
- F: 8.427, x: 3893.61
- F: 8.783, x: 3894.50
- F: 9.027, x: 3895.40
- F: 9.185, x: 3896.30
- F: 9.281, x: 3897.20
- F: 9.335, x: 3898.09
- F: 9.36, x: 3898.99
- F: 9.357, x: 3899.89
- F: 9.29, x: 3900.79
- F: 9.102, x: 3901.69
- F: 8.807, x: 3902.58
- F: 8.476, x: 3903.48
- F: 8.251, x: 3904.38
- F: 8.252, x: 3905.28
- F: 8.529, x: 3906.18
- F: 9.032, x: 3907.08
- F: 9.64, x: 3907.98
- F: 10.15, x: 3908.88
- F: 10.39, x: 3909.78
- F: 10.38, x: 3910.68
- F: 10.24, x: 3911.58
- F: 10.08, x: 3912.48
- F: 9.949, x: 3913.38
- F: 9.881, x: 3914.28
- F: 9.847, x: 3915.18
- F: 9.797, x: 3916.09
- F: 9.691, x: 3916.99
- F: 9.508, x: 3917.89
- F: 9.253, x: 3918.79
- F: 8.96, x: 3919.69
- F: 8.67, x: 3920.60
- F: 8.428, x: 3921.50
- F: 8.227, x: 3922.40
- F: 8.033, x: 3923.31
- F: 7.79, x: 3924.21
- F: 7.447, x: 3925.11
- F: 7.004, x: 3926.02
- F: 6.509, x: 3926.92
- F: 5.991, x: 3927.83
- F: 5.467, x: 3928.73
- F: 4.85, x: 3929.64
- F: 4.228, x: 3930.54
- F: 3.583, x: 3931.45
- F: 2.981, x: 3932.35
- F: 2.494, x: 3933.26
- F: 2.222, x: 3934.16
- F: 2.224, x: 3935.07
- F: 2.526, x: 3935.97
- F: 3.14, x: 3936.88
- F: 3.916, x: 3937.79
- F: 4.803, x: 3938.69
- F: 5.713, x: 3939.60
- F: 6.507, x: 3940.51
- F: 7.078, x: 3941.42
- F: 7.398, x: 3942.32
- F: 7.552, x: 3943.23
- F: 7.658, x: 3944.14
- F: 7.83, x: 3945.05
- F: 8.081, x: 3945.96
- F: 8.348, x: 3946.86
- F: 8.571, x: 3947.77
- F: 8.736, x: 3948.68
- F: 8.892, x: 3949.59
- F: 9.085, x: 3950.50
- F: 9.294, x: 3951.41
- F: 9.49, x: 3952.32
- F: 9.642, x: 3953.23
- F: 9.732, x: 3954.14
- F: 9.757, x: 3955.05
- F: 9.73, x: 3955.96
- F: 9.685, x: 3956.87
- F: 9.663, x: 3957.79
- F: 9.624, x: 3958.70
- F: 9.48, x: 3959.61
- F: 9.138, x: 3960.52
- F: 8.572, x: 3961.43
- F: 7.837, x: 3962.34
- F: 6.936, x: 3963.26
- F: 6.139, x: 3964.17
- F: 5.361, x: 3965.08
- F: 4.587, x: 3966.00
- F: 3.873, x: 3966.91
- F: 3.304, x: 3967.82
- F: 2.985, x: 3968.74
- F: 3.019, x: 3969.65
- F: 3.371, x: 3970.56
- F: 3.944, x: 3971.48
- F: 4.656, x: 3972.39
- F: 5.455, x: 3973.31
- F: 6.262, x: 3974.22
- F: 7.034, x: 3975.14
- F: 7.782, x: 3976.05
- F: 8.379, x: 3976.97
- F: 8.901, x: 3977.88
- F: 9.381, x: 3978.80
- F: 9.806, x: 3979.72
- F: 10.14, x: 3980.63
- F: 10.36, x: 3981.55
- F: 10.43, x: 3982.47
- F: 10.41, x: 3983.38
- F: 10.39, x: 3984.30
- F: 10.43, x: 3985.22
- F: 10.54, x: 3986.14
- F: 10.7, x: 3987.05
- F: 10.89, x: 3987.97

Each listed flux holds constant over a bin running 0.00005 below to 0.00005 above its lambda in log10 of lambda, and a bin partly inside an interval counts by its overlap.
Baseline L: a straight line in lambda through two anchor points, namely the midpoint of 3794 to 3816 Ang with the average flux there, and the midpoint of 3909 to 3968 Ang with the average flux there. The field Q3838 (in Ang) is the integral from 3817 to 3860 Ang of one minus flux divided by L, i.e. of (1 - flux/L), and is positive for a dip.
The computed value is 6.8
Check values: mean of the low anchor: 9.82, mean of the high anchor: 7.45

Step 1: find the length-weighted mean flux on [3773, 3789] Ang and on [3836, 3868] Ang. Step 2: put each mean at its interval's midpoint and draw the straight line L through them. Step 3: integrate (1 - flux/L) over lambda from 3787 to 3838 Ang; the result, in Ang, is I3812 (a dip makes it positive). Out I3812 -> 6.6 Ang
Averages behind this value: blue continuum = 10.8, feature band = 8.59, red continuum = 8.61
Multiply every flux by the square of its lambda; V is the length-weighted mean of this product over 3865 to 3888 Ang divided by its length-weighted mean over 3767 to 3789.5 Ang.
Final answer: 0.90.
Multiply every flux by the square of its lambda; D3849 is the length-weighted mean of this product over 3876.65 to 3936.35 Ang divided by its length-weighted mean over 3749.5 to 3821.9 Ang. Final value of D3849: 0.9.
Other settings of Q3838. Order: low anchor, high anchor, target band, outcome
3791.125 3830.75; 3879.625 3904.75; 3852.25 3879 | -1.4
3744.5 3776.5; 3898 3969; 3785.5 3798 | -2.1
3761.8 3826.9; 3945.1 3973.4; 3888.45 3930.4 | -2.8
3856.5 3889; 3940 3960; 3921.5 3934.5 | 4.6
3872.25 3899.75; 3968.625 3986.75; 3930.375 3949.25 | 5.8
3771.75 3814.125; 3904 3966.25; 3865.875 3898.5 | 0.6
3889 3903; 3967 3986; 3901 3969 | 3.5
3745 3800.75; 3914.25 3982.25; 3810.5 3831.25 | 0.8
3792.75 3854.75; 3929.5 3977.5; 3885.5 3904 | -2.2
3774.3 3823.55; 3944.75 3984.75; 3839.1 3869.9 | 0.7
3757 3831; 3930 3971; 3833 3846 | 2.9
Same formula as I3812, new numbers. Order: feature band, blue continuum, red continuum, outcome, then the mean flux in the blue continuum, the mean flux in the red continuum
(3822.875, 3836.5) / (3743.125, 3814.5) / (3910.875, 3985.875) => 3.26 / 9.28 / 7.39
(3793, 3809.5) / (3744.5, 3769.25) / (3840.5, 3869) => -2.56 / 7.93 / 9.11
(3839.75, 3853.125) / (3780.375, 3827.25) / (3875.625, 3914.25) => 0.81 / 9.58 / 8.71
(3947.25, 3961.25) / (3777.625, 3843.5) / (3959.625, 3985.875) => -3.79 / 8.82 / 7.17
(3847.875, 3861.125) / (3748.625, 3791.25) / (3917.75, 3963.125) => -1.41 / 9.28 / 7.21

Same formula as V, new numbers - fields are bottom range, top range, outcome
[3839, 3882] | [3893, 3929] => 1.03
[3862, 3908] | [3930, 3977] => 0.77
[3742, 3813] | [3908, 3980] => 0.85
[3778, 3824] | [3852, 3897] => 0.92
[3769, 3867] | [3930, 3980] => 0.80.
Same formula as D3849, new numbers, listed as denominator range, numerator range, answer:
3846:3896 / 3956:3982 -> 0.85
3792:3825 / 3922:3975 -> 0.75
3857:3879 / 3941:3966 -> 0.99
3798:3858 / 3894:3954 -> 0.97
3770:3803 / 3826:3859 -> 0.80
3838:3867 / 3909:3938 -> 0.83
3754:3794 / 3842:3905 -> 0.96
